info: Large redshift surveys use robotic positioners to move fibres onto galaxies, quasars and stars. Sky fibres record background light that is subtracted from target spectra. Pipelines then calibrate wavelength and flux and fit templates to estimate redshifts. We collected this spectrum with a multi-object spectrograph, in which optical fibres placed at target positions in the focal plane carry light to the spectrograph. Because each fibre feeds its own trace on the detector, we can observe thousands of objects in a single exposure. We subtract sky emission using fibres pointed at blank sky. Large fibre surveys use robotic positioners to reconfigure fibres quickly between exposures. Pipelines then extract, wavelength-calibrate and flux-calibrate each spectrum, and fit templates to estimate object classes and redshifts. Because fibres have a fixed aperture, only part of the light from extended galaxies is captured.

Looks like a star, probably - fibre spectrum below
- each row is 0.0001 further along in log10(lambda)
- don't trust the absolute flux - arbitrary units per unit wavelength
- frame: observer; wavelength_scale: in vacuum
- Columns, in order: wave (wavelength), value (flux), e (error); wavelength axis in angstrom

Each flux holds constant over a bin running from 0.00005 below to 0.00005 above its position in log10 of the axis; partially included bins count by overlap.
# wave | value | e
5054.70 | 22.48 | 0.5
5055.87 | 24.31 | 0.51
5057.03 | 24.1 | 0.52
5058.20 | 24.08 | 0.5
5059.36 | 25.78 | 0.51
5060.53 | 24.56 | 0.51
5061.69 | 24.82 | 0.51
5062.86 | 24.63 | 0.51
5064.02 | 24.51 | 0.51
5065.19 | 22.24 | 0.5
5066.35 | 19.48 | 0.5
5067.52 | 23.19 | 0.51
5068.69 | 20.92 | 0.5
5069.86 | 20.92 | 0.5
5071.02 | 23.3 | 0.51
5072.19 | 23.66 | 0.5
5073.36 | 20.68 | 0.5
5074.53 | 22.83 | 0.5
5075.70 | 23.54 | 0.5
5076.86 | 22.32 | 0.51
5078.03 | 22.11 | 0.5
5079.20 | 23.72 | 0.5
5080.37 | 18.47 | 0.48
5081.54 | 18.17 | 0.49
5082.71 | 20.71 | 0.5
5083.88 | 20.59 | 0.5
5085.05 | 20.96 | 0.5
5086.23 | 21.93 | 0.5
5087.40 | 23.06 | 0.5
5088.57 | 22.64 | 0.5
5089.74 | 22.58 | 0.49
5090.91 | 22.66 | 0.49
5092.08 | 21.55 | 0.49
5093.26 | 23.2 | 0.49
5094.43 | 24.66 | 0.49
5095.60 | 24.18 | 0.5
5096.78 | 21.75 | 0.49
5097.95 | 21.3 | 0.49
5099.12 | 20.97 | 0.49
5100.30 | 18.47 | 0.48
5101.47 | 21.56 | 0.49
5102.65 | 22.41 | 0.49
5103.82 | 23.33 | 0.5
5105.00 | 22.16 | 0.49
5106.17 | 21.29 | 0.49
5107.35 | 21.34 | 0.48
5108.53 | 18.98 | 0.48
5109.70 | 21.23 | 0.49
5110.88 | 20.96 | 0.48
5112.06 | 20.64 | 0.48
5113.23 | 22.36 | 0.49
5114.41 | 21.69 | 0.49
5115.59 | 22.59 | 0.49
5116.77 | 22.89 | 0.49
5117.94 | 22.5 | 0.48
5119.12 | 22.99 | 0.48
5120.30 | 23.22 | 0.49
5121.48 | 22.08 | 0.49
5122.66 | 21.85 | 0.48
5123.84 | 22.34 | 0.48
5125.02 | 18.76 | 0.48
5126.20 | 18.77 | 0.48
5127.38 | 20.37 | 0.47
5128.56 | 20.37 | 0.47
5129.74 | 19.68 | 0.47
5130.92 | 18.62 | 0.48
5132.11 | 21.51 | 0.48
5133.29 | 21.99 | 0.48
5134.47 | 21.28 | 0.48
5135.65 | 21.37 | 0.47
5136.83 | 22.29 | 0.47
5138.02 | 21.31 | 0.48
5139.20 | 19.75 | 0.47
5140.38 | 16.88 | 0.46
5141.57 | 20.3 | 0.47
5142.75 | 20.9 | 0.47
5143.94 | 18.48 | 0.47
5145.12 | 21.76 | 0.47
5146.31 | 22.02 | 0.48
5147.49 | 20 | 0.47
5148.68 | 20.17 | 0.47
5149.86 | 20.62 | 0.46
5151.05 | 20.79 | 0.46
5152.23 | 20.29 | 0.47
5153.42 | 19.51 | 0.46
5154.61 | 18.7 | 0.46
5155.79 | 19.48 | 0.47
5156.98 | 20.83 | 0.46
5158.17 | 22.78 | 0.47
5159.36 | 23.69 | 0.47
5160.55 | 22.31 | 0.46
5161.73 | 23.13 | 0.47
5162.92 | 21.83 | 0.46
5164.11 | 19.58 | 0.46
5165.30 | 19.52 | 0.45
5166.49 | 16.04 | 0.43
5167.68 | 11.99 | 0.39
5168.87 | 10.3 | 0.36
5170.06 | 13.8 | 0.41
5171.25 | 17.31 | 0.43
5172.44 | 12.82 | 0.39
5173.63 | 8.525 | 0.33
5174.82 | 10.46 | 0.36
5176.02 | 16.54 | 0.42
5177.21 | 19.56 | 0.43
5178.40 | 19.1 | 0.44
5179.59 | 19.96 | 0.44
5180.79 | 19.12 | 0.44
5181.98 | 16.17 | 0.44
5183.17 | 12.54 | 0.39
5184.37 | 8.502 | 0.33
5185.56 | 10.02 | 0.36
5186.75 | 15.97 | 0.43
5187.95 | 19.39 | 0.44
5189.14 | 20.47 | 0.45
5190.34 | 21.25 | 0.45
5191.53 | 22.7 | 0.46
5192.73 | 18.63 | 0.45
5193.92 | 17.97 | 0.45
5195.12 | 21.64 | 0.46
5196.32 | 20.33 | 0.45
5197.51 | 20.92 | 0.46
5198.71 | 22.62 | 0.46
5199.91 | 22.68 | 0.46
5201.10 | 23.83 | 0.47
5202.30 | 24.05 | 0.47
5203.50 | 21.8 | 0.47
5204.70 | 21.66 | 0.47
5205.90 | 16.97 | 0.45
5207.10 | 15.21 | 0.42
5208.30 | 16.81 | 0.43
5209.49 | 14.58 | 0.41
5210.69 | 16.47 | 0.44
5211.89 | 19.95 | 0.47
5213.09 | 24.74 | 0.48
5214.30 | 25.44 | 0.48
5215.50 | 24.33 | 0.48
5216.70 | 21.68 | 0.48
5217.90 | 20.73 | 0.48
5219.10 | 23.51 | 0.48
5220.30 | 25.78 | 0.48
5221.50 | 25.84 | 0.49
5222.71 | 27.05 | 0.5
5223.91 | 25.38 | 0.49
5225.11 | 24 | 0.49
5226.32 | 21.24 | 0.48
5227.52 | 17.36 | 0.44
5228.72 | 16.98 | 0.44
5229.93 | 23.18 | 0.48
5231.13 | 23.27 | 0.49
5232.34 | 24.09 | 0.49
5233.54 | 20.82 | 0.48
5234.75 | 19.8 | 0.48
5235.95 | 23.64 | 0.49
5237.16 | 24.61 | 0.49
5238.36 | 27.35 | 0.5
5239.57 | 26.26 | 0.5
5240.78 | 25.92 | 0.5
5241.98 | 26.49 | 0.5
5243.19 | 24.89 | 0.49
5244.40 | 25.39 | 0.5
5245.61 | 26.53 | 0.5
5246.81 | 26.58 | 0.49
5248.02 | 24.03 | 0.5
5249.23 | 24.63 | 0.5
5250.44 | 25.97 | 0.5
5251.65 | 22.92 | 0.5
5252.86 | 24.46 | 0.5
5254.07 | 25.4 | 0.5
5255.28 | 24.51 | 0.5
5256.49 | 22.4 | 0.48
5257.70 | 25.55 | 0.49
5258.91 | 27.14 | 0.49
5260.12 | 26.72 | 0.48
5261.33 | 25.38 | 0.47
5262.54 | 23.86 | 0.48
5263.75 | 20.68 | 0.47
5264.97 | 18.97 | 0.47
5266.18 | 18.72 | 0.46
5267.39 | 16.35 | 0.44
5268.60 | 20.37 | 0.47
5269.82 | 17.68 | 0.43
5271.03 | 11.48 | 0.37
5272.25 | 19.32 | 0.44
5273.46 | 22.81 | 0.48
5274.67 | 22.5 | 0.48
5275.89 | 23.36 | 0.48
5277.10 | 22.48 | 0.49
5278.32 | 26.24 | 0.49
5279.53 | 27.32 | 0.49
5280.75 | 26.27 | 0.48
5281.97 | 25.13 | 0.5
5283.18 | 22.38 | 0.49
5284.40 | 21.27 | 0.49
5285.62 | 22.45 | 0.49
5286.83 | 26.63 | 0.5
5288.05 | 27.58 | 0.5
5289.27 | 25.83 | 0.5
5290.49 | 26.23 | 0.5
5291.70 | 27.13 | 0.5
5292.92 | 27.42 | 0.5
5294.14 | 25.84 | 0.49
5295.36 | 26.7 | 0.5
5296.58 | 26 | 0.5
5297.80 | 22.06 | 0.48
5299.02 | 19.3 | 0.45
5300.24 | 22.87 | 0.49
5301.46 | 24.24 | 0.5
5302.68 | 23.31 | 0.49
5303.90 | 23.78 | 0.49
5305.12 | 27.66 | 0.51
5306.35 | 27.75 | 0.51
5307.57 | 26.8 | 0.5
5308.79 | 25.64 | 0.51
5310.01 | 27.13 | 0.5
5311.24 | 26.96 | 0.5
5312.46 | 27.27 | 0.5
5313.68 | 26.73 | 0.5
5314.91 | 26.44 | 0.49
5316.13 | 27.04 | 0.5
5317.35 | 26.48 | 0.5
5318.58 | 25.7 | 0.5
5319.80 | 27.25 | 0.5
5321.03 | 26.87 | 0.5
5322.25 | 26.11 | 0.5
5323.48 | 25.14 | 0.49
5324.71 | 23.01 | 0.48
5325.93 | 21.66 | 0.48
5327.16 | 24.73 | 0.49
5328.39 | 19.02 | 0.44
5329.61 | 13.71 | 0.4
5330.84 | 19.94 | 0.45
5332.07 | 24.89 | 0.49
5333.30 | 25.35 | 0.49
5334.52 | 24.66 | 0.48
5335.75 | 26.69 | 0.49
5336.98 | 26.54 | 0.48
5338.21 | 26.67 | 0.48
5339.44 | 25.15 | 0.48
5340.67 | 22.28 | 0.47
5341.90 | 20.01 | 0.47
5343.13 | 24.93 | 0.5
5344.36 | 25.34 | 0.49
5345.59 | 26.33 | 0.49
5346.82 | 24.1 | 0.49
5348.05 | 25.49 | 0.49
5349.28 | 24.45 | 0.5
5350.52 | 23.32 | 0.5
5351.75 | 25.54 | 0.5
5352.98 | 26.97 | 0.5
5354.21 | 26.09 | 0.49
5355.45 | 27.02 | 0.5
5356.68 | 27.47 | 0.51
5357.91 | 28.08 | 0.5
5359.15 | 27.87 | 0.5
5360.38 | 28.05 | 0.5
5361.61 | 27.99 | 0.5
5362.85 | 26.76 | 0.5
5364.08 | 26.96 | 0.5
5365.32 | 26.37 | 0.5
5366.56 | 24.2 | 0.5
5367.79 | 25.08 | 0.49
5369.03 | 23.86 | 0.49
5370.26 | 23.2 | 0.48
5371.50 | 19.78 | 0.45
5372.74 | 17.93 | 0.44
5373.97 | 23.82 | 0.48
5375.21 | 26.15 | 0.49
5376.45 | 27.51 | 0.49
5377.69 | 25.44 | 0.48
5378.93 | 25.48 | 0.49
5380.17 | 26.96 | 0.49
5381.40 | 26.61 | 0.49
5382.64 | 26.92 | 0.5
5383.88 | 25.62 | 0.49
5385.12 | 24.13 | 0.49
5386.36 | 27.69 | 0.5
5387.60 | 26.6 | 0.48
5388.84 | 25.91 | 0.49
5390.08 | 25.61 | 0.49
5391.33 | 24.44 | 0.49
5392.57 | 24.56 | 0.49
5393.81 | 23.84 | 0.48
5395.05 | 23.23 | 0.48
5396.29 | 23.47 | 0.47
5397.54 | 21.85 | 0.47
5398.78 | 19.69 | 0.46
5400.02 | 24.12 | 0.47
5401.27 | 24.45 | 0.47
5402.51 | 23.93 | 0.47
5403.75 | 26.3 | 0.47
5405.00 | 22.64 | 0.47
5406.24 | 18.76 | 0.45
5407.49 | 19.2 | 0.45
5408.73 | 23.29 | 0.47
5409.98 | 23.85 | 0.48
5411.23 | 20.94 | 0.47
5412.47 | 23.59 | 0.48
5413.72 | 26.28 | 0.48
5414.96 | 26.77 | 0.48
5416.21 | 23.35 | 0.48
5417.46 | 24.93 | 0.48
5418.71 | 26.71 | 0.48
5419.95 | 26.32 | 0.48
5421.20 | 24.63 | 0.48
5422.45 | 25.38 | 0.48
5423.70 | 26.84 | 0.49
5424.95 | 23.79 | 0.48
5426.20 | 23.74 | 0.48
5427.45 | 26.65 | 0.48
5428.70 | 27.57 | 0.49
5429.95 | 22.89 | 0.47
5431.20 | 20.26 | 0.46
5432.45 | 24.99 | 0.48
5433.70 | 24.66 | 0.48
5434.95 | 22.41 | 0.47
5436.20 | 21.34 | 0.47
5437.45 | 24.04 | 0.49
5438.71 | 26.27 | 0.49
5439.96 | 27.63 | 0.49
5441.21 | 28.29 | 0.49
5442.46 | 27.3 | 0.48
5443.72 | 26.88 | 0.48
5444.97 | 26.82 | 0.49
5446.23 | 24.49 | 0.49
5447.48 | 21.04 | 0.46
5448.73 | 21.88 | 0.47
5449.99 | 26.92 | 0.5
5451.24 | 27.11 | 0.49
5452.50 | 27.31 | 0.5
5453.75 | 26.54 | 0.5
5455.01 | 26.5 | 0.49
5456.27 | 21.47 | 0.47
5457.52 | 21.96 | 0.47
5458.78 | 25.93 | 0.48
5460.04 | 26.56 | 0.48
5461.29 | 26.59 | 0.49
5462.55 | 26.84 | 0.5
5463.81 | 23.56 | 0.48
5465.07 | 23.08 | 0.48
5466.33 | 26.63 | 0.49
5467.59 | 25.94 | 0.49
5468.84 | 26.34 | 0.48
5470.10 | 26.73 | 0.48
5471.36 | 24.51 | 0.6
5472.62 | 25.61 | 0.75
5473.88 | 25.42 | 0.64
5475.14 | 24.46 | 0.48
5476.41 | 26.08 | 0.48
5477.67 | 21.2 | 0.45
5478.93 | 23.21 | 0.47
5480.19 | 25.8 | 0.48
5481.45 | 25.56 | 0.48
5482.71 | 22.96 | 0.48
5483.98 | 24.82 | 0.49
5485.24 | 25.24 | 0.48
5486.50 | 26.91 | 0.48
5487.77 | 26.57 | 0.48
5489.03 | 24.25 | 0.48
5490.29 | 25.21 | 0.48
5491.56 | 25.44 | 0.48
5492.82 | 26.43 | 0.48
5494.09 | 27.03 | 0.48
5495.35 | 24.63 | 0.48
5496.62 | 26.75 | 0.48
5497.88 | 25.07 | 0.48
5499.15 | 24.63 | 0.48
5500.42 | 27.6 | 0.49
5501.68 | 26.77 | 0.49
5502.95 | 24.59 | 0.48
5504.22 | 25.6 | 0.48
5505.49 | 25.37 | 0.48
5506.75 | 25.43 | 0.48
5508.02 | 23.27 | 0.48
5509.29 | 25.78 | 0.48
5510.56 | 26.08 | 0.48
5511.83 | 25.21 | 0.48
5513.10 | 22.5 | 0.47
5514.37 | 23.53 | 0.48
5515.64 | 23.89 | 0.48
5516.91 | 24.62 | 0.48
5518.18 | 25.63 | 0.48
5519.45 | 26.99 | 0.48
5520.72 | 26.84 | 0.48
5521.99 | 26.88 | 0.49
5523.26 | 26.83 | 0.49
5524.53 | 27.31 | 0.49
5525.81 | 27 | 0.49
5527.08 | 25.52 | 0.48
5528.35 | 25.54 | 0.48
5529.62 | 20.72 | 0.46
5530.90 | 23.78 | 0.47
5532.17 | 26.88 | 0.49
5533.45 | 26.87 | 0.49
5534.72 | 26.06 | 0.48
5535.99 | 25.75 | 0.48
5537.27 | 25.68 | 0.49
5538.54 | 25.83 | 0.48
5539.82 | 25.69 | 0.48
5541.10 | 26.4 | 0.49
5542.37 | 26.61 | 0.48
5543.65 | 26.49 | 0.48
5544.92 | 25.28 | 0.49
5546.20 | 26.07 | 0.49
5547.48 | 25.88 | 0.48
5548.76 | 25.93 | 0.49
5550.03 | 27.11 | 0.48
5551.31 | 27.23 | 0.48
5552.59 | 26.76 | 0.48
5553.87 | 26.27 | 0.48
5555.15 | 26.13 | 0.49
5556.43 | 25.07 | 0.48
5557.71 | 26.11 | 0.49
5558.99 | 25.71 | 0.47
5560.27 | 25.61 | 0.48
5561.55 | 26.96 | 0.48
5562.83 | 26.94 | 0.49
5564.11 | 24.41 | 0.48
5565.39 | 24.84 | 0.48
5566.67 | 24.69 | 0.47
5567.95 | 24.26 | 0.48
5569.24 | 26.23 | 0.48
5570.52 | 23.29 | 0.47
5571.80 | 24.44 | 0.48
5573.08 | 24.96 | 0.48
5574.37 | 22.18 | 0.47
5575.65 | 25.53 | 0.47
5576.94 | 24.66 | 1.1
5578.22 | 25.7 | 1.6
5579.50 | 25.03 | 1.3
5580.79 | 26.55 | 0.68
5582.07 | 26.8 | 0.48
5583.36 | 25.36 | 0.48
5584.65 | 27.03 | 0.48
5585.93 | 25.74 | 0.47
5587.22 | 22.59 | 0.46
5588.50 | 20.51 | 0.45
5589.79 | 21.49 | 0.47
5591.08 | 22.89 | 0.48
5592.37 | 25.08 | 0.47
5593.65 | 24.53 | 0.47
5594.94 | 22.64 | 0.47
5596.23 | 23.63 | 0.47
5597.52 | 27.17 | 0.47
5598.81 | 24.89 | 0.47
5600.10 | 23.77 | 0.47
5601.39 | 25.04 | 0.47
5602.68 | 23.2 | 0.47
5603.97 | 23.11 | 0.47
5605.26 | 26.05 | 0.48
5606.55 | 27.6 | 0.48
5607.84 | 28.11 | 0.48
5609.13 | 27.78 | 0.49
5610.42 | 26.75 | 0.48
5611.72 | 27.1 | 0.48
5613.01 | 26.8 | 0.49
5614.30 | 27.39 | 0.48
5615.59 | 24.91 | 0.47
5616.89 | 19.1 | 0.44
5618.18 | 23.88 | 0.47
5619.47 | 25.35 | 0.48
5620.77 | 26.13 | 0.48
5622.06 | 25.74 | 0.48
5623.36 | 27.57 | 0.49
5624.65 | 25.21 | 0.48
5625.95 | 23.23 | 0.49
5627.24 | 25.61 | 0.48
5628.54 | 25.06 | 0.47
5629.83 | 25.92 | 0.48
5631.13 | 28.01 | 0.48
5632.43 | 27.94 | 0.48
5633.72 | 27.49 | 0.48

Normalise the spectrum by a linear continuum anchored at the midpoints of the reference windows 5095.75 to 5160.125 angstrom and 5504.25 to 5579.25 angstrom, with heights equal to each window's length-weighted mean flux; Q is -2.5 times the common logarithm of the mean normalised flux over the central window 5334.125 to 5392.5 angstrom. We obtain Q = -0.08 mag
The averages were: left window 21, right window 25.5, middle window 25.4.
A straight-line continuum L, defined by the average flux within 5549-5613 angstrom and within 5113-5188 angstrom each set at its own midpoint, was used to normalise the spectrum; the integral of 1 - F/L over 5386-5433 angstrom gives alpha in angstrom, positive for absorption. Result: -2.9 angstrom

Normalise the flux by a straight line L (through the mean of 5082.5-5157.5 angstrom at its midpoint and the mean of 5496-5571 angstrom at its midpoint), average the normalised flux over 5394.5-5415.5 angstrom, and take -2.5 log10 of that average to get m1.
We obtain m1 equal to 0.05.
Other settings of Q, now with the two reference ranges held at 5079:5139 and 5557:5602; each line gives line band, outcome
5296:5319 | -0.115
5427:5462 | -0.056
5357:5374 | -0.082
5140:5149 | 0.083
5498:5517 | -0.032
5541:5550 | -0.070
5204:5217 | 0.125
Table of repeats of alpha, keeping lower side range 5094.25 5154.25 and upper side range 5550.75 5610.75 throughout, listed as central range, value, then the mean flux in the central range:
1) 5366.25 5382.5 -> -0.76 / 24.4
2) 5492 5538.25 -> -1.86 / 25.5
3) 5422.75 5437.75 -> -0.21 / 24.1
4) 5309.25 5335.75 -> -2.08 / 24.6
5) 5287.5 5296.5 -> -1.62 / 26.6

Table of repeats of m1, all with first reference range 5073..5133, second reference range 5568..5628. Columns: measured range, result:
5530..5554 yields -0.06 mag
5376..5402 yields -0.06 mag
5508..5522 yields -0.03 mag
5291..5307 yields -0.09 mag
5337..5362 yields -0.11 mag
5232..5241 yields -0.07 mag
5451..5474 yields -0.06 mag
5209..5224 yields -0.02 mag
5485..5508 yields -0.06 mag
